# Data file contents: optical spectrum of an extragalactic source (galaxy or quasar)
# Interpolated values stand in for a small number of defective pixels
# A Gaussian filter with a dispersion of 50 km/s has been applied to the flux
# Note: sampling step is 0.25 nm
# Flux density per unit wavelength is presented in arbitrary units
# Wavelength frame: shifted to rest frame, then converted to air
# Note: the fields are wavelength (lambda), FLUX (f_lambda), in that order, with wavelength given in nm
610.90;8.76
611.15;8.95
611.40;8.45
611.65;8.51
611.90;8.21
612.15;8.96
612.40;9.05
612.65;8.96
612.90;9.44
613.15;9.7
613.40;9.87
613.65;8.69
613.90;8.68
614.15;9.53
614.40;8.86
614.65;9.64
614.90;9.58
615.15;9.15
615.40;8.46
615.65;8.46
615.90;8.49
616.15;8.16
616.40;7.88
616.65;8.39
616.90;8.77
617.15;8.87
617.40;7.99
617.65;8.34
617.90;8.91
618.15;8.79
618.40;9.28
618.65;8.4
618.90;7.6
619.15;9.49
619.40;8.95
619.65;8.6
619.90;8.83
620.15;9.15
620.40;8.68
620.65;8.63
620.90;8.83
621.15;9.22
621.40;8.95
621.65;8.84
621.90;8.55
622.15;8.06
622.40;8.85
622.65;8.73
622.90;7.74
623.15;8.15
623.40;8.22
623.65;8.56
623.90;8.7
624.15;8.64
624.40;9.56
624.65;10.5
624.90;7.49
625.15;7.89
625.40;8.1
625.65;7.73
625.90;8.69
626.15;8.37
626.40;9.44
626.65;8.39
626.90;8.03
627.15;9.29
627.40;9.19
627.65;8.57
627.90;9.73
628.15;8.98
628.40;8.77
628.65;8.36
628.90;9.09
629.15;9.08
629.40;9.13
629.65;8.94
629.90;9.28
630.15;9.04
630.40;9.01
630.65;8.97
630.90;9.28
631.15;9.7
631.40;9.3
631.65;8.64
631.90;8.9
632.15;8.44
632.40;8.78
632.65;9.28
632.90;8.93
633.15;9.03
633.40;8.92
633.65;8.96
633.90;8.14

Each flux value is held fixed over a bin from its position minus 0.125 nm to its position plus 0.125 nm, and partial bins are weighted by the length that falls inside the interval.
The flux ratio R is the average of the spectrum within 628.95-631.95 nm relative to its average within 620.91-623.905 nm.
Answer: 1.07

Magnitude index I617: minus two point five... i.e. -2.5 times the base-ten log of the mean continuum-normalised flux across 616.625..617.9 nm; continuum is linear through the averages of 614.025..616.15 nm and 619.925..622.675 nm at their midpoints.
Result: 0.047 mag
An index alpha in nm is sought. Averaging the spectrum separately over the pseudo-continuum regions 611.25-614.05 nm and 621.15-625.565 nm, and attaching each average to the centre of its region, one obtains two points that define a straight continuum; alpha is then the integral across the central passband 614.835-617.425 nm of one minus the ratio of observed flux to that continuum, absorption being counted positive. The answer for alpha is 0.08 nm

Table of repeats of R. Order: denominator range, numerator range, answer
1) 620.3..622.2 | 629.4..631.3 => 1.05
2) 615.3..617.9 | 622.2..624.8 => 1.04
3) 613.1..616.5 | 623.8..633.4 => 0.99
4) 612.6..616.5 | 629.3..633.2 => 1.01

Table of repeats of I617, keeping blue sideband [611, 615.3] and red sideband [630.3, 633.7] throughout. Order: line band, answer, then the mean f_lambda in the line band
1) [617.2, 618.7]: 0.05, 8.64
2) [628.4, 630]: 0.01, 8.96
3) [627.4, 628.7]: 0.01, 8.94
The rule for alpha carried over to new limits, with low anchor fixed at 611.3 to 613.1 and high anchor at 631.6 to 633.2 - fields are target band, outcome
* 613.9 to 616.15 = -0.03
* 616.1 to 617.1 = 0.06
